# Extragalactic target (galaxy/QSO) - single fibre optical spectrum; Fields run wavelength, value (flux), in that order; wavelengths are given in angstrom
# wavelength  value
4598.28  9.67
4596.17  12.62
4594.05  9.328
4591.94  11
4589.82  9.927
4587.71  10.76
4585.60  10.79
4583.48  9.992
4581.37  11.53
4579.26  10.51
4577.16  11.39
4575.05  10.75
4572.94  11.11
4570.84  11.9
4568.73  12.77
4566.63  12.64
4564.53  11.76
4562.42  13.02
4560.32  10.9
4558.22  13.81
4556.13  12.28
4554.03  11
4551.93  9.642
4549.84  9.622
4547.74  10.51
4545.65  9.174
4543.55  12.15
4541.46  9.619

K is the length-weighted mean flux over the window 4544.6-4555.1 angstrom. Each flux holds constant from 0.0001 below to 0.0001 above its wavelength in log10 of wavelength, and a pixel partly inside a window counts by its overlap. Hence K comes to 9.99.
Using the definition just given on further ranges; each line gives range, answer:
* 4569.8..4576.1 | 11.3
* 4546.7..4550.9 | 10.1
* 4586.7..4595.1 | 10.3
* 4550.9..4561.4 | 11.5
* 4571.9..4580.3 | 10.9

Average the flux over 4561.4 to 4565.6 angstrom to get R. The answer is 12.4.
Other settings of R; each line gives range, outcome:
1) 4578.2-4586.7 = 10.7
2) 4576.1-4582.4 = 11.2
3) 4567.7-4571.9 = 12.3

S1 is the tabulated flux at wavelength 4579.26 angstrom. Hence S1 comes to 10.51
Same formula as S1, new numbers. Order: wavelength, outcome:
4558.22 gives 13.81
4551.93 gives 9.642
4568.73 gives 12.77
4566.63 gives 12.64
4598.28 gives 9.67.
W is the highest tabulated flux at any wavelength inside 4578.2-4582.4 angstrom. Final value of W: 11.53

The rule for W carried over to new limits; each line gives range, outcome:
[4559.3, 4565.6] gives 13.02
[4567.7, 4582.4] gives 12.77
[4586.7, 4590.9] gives 10.76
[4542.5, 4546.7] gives 12.15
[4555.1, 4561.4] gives 13.81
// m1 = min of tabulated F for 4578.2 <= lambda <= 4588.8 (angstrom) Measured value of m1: 9.992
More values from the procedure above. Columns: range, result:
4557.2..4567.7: 10.9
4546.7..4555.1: 9.622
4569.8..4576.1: 10.75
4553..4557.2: 11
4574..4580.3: 10.51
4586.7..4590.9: 9.927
